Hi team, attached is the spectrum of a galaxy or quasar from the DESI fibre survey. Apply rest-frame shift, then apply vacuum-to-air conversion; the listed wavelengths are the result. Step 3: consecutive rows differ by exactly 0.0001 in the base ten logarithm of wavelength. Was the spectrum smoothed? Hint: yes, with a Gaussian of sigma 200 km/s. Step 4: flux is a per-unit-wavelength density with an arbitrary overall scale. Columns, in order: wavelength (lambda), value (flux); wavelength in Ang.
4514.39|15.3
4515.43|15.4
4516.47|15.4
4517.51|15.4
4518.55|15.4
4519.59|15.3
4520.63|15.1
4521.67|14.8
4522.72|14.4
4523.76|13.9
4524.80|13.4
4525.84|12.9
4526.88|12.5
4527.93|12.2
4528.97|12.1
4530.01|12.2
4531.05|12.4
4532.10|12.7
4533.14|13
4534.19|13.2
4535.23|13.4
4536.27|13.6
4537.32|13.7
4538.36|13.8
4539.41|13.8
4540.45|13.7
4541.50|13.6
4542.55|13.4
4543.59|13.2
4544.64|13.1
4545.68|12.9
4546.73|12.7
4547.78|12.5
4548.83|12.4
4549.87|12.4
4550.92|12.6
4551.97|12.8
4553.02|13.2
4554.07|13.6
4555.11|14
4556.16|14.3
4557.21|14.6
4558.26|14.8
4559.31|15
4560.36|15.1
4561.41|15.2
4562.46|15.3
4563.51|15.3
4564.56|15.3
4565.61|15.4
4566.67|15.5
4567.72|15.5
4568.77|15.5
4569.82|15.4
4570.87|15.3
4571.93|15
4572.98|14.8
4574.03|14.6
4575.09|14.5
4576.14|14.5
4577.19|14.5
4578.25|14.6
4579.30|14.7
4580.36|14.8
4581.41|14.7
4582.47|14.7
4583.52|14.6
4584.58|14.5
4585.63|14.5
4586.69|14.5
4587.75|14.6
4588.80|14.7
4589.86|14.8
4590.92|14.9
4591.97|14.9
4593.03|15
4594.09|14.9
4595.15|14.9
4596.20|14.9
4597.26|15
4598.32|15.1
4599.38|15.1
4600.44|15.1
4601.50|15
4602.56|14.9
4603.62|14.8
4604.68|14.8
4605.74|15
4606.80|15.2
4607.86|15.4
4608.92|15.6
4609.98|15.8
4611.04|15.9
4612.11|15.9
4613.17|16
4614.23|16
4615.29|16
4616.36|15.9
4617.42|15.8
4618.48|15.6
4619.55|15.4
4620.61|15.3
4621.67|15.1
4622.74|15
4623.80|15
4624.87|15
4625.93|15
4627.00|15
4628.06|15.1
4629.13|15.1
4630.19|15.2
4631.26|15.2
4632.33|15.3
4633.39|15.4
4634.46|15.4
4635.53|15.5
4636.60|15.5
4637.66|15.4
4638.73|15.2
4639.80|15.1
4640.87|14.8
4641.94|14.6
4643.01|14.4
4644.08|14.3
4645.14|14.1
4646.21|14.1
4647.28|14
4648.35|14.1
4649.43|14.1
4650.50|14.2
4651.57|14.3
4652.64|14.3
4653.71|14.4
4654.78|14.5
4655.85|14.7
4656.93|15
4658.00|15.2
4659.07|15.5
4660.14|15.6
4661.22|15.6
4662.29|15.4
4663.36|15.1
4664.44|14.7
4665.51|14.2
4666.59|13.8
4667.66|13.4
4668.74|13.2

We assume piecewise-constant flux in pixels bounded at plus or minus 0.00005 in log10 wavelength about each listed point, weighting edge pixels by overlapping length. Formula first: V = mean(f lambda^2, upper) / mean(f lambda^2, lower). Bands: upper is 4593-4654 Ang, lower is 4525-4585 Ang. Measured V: 1.1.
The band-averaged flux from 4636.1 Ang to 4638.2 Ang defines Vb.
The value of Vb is 15.5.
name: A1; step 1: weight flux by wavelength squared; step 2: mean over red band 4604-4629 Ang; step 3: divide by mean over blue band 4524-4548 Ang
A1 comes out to 1.2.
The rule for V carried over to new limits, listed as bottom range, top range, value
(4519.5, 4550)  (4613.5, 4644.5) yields 1.20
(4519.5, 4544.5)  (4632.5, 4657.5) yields 1.15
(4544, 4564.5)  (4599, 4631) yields 1.14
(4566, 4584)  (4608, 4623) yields 1.07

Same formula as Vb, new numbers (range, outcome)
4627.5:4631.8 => 15.1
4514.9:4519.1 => 15.4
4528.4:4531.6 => 12.2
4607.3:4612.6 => 15.7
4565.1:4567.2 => 15.4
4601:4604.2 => 14.9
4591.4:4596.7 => 14.9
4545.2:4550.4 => 12.6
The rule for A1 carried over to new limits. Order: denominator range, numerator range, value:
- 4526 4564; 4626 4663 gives 1.15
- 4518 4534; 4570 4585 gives 1.12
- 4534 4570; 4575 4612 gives 1.09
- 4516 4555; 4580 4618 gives 1.16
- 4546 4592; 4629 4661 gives 1.06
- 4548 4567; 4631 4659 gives 1.08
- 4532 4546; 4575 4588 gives 1.11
